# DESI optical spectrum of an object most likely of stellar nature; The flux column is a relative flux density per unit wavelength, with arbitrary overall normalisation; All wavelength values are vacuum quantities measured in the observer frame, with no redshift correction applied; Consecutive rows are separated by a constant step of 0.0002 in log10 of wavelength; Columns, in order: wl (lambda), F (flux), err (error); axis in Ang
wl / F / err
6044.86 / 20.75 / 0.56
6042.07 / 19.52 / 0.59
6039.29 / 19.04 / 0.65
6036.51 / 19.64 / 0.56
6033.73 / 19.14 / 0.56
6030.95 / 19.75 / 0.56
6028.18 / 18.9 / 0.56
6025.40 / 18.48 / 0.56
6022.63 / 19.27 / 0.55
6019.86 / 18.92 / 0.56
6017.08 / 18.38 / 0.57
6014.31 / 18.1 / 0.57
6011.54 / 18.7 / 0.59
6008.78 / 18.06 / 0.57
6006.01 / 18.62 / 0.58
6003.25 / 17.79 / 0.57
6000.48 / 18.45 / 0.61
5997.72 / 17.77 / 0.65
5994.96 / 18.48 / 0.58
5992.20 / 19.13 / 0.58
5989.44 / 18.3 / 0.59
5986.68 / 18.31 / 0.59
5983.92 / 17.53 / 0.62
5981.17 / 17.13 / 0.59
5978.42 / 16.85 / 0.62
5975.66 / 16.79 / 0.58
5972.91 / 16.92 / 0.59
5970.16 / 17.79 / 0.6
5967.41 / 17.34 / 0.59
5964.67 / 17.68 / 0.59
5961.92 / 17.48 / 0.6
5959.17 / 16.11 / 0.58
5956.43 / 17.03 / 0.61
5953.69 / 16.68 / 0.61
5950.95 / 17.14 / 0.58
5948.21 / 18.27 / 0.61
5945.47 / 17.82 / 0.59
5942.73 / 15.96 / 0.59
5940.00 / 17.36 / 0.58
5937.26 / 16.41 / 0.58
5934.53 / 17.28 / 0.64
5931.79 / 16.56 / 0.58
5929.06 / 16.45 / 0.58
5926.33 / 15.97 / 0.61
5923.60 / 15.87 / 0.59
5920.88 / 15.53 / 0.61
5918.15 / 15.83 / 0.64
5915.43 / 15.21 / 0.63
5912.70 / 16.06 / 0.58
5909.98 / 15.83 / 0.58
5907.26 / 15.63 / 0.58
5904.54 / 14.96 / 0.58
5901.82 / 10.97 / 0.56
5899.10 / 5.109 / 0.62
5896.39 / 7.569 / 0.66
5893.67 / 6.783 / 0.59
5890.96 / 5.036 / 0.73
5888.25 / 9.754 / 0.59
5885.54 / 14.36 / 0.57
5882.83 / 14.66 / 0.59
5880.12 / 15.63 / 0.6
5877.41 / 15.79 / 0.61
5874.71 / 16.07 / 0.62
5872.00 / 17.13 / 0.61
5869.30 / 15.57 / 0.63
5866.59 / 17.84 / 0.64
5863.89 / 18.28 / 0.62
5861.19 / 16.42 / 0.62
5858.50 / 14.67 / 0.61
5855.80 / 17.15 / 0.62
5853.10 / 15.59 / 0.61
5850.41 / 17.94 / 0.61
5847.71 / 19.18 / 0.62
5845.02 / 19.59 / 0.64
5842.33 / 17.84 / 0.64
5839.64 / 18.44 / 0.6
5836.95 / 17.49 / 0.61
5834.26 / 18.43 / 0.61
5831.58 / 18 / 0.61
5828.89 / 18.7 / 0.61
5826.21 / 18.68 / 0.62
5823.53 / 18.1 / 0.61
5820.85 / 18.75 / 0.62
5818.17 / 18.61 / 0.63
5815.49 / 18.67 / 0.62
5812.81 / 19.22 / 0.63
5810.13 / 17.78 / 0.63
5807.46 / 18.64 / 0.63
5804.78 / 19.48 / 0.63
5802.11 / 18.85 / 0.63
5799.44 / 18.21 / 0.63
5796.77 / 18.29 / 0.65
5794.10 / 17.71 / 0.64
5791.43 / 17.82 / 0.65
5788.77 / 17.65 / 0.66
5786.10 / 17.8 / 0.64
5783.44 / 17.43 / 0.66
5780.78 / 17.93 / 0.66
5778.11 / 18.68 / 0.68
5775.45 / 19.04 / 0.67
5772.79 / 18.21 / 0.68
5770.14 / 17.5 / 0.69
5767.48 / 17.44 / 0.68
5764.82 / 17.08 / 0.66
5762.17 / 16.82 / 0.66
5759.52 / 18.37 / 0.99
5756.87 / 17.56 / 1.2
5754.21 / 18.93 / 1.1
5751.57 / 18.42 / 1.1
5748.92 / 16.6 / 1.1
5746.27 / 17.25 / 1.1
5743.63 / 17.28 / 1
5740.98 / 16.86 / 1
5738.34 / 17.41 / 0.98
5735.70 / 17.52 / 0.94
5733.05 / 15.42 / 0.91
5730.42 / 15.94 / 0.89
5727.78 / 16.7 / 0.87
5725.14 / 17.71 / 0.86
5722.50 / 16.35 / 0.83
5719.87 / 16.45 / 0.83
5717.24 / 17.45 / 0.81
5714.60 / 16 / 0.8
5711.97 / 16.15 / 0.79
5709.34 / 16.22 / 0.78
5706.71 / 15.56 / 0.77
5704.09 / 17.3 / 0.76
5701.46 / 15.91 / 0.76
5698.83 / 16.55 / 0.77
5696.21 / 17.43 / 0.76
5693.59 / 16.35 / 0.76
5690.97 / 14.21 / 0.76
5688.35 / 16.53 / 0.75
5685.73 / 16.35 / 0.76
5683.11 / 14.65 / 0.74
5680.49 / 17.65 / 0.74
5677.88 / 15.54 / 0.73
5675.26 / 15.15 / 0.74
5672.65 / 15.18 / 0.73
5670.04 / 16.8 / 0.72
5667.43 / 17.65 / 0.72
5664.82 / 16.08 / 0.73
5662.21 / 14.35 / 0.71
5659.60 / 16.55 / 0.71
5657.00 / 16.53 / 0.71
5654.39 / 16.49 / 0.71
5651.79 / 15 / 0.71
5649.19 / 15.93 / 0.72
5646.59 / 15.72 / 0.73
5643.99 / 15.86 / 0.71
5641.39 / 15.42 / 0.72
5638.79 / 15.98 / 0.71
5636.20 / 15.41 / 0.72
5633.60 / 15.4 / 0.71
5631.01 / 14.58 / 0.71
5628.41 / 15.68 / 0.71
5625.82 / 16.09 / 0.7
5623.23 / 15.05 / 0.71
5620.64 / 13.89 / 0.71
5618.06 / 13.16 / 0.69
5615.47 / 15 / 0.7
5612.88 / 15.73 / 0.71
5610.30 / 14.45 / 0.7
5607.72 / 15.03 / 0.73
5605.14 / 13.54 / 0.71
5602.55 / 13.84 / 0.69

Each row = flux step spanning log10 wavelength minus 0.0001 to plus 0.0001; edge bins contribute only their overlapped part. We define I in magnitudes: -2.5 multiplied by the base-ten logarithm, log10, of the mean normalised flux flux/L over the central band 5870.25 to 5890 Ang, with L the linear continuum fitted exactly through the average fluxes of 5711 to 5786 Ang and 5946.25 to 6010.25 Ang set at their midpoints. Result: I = 0.20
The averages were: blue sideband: 17.3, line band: 14.6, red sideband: 17.6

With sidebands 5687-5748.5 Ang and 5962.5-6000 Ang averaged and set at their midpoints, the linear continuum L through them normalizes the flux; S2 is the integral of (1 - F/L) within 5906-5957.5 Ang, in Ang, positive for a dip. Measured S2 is 3.0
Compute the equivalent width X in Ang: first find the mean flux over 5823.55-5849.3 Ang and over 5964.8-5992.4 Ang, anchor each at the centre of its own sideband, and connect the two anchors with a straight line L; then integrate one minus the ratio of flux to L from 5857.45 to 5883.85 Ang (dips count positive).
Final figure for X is 2.9 Ang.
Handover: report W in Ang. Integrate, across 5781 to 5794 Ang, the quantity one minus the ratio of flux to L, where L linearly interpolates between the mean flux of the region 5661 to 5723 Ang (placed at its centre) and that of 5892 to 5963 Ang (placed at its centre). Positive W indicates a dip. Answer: -1.7 Ang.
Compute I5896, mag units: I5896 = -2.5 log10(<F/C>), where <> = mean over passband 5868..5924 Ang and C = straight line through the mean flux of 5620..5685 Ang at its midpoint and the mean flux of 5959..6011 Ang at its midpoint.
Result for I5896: 0.28 mag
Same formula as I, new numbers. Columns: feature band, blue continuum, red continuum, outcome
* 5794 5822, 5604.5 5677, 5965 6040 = -0.11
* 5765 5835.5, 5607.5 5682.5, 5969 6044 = -0.09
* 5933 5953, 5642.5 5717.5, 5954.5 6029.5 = 0.03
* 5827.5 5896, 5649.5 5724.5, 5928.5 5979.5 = 0.07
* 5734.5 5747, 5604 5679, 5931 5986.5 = -0.09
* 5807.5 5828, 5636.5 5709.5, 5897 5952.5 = -0.18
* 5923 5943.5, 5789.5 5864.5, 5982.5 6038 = 0.12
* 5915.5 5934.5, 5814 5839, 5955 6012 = 0.12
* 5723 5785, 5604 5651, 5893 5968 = -0.15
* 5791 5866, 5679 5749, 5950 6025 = -0.06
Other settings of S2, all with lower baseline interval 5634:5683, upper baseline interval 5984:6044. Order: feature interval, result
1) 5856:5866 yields 0.5 Ang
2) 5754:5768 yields -0.8 Ang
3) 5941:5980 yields 2.4 Ang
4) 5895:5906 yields 5.0 Ang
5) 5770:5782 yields -1.1 Ang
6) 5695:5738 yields -0.5 Ang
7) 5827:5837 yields -0.6 Ang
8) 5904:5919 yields 1.9 Ang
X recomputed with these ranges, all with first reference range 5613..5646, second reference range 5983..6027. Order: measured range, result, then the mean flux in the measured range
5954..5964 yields 0.6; 16.9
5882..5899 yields 8.0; 9.2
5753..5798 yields -4.0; 17.9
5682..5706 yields -0.6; 16.1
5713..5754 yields -2.3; 16.9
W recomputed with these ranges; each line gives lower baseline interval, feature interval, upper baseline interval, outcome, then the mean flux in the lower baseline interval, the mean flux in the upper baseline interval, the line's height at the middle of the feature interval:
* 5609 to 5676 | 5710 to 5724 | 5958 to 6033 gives -0.4 Ang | 15.5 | 18.1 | 16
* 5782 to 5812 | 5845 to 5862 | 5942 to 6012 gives 0.9 Ang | 18.2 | 17.6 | 18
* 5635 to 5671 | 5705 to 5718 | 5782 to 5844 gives 0.4 Ang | 16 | 18.3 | 16.8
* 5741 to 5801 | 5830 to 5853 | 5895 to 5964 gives -2.0 Ang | 17.8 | 15.4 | 16.7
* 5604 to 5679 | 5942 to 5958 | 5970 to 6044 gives 0.7 Ang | 15.4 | 18.4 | 17.9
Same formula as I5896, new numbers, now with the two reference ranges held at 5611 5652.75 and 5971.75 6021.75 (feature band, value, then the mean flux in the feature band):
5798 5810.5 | -0.130 mag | 18.7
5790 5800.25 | -0.095 mag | 18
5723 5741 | -0.051 mag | 16.8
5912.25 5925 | 0.115 mag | 15.7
